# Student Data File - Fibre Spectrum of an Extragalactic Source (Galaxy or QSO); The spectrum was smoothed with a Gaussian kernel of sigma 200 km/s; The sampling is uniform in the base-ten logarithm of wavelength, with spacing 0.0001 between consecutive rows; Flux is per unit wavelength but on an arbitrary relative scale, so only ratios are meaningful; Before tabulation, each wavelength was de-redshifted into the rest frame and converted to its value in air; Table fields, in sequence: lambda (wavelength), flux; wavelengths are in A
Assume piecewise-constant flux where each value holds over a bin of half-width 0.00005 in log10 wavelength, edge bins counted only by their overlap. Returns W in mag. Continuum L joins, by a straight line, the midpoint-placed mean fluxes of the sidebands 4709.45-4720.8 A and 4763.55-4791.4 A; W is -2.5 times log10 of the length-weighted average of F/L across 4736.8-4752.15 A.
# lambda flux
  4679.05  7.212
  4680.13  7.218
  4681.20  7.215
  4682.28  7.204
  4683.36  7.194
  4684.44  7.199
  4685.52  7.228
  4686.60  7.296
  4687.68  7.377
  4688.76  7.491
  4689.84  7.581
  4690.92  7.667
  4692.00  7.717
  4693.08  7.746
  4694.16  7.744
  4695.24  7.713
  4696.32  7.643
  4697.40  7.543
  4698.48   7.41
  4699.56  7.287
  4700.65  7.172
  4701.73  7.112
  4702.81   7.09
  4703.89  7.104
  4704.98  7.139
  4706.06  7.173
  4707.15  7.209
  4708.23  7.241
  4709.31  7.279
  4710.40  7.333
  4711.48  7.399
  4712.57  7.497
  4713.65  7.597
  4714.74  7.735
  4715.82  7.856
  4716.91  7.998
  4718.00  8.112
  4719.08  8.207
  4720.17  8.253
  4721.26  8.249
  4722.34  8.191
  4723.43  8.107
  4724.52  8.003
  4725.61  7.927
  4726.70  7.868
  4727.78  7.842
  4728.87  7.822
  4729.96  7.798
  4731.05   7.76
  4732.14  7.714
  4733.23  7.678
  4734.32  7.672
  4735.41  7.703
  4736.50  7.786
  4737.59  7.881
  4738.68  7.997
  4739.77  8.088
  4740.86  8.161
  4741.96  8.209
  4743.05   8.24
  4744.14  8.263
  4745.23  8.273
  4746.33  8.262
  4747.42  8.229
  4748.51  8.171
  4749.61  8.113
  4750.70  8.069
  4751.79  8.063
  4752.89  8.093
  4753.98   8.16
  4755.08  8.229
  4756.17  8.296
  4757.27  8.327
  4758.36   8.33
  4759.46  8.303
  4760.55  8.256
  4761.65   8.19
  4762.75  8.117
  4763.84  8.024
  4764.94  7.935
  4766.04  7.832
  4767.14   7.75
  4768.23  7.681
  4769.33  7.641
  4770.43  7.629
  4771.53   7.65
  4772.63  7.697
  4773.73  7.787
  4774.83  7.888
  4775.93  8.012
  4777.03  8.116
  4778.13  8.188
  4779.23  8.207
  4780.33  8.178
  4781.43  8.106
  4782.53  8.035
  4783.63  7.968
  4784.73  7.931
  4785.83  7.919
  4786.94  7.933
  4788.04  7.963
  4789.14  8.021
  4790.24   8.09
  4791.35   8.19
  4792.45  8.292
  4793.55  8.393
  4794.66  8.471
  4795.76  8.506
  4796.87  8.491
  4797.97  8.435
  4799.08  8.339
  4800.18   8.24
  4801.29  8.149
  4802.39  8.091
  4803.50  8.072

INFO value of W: -0.04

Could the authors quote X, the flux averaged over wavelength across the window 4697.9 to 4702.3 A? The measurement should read 7.25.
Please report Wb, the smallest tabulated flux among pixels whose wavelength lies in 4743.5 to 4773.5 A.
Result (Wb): 7.629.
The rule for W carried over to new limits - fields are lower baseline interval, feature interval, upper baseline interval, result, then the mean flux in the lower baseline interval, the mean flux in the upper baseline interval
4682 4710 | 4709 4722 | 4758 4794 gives -0.04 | 7.37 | 8.01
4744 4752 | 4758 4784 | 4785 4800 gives 0.03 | 8.18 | 8.23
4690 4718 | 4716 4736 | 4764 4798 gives -0.04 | 7.47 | 8.02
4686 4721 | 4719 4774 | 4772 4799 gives -0.02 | 7.53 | 8.12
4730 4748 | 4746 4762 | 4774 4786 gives -0.03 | 7.99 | 8.05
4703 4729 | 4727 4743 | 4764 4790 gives -0.01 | 7.7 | 7.92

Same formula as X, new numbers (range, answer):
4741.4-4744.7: 8.23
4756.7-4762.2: 8.28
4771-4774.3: 7.71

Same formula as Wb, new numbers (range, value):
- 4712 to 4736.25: 7.497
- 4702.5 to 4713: 7.09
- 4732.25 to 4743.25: 7.672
